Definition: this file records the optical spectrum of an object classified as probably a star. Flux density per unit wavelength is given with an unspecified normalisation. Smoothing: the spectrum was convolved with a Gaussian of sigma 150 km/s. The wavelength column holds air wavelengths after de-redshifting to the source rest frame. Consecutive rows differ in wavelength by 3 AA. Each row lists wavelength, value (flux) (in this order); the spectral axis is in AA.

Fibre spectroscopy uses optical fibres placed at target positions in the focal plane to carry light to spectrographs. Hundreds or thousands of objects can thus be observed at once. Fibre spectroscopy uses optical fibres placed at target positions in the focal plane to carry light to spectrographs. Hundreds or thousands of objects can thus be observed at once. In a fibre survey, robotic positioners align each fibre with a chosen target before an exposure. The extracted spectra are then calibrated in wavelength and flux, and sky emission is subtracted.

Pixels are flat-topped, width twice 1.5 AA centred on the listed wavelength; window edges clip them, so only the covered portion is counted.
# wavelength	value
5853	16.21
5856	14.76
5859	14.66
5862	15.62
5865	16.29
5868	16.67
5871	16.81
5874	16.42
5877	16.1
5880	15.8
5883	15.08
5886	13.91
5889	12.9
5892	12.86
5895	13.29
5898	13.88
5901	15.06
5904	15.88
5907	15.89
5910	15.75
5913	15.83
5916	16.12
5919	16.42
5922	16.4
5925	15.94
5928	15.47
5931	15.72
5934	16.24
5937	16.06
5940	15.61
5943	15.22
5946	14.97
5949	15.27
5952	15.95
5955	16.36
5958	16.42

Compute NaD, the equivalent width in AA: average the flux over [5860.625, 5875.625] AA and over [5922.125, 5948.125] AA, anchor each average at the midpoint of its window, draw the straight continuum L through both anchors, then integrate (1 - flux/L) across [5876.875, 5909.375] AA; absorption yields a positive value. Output 3.1 AA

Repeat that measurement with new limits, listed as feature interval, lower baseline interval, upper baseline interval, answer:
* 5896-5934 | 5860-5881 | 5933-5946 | 0.42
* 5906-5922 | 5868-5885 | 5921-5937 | -0.07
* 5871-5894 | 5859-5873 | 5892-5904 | 0.50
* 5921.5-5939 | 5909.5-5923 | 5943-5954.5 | -0.11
